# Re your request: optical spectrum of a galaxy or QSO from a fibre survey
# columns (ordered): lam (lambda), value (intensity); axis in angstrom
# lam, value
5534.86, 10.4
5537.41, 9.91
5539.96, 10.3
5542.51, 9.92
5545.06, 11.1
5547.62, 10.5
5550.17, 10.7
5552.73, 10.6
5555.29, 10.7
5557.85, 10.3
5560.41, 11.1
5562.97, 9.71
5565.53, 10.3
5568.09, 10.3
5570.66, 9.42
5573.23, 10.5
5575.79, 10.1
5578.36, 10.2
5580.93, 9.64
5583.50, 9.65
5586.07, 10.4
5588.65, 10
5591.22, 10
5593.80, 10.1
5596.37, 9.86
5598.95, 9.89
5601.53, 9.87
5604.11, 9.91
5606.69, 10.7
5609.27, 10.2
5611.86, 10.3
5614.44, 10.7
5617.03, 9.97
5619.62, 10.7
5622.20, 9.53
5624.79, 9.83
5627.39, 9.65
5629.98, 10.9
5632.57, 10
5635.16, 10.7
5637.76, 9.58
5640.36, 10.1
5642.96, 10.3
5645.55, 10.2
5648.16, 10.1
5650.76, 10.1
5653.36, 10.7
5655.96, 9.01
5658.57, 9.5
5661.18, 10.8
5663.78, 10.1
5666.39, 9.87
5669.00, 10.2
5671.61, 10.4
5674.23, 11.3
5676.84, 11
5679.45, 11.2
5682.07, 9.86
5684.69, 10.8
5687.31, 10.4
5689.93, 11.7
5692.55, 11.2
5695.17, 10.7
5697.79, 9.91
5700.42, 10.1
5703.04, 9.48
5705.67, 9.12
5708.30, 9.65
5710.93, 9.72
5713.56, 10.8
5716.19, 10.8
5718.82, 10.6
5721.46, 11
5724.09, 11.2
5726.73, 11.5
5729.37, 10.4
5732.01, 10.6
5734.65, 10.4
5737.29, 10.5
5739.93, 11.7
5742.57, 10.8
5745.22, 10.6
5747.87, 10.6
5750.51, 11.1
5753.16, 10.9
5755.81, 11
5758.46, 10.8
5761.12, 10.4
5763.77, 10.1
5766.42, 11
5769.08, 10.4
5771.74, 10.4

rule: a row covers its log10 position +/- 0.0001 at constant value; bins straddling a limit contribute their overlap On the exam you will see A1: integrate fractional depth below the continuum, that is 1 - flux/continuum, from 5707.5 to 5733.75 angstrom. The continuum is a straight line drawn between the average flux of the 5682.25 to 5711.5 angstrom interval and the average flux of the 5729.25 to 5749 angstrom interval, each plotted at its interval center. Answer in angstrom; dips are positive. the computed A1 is -0.3 angstrom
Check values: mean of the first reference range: 10.2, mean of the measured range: 10.6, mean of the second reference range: 10.7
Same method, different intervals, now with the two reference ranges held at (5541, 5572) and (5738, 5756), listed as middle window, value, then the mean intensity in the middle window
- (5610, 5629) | 0.8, 10.1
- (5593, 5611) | 0.7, 10.1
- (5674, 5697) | -0.2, 10.9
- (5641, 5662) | 1.2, 10.1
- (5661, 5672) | 0.5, 10.2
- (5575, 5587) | 0.5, 9.98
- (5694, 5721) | 1.8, 10.1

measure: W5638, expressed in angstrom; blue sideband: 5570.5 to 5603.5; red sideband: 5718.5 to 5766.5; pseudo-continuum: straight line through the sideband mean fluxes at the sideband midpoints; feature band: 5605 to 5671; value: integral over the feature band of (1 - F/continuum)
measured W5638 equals 0.7 angstrom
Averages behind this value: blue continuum 9.99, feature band 10.2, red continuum 10.8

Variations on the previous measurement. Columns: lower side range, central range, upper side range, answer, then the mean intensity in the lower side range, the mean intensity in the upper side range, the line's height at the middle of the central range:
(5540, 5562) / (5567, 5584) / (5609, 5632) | 0.8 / 10.6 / 10.2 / 10.4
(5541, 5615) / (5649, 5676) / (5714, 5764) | 0.8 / 10.2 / 10.8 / 10.5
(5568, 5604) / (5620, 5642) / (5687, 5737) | 0.2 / 9.98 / 10.5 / 10.2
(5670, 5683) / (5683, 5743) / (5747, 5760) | 1.4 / 10.8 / 10.9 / 10.8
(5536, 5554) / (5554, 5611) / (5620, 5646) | 0.9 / 10.4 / 10.1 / 10.3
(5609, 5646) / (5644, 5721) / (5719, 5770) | 1.0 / 10.2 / 10.8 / 10.5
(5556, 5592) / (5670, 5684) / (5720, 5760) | -0.2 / 10.1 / 10.9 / 10.6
